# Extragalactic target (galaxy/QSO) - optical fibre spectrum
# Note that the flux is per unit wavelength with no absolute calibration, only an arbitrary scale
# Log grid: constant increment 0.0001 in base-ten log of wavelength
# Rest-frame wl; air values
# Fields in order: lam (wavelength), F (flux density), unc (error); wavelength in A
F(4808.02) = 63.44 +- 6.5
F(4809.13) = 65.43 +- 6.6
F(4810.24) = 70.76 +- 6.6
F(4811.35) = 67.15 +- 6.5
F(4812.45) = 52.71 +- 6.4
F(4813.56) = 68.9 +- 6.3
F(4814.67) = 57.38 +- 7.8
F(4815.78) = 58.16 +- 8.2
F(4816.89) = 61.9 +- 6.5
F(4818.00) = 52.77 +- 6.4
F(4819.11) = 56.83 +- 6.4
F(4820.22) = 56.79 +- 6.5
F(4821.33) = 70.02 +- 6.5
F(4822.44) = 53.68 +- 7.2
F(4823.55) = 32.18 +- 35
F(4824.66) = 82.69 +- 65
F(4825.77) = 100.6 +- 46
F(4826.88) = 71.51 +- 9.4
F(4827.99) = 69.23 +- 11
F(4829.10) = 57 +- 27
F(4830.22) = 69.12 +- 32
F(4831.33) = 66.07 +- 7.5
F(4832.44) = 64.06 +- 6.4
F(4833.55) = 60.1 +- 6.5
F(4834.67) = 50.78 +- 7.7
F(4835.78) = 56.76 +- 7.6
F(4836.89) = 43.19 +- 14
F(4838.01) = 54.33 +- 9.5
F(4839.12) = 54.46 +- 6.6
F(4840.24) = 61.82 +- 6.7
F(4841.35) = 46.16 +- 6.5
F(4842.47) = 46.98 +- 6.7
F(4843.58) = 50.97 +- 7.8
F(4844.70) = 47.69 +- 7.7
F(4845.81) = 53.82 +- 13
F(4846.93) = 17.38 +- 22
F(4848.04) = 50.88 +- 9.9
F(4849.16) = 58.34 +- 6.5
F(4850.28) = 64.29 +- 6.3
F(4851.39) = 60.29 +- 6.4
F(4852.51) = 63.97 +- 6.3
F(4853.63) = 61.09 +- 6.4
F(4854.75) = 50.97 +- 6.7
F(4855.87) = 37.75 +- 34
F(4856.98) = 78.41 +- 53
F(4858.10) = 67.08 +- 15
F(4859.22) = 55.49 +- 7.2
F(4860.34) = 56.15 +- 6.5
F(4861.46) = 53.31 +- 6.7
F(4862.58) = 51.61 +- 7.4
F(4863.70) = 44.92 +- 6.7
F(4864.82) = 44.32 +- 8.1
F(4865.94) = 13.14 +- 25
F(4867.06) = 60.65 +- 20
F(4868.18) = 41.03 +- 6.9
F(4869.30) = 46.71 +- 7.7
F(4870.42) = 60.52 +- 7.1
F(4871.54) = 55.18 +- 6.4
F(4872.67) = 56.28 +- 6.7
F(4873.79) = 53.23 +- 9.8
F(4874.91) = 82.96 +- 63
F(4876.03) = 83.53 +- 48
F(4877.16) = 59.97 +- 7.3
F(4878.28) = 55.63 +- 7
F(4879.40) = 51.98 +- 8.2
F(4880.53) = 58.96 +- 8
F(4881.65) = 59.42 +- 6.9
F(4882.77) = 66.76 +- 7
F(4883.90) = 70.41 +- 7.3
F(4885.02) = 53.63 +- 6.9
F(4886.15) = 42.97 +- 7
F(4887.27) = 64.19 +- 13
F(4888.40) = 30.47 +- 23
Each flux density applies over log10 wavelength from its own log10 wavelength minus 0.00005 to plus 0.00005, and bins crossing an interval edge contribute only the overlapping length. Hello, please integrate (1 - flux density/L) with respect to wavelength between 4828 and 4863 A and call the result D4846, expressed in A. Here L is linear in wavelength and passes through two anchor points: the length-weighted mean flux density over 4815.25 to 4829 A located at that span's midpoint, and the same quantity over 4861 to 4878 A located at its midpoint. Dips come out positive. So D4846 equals 2.01 A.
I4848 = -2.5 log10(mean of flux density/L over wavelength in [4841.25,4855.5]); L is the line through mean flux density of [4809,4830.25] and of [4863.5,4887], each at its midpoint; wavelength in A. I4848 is 0.15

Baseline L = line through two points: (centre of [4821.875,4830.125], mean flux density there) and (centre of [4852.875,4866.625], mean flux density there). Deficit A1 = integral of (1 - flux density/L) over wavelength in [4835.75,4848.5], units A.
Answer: 2.4 A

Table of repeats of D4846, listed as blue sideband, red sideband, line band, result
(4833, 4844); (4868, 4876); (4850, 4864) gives -0.3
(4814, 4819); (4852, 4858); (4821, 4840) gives -1.3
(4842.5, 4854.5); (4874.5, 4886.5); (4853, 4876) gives 1.3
